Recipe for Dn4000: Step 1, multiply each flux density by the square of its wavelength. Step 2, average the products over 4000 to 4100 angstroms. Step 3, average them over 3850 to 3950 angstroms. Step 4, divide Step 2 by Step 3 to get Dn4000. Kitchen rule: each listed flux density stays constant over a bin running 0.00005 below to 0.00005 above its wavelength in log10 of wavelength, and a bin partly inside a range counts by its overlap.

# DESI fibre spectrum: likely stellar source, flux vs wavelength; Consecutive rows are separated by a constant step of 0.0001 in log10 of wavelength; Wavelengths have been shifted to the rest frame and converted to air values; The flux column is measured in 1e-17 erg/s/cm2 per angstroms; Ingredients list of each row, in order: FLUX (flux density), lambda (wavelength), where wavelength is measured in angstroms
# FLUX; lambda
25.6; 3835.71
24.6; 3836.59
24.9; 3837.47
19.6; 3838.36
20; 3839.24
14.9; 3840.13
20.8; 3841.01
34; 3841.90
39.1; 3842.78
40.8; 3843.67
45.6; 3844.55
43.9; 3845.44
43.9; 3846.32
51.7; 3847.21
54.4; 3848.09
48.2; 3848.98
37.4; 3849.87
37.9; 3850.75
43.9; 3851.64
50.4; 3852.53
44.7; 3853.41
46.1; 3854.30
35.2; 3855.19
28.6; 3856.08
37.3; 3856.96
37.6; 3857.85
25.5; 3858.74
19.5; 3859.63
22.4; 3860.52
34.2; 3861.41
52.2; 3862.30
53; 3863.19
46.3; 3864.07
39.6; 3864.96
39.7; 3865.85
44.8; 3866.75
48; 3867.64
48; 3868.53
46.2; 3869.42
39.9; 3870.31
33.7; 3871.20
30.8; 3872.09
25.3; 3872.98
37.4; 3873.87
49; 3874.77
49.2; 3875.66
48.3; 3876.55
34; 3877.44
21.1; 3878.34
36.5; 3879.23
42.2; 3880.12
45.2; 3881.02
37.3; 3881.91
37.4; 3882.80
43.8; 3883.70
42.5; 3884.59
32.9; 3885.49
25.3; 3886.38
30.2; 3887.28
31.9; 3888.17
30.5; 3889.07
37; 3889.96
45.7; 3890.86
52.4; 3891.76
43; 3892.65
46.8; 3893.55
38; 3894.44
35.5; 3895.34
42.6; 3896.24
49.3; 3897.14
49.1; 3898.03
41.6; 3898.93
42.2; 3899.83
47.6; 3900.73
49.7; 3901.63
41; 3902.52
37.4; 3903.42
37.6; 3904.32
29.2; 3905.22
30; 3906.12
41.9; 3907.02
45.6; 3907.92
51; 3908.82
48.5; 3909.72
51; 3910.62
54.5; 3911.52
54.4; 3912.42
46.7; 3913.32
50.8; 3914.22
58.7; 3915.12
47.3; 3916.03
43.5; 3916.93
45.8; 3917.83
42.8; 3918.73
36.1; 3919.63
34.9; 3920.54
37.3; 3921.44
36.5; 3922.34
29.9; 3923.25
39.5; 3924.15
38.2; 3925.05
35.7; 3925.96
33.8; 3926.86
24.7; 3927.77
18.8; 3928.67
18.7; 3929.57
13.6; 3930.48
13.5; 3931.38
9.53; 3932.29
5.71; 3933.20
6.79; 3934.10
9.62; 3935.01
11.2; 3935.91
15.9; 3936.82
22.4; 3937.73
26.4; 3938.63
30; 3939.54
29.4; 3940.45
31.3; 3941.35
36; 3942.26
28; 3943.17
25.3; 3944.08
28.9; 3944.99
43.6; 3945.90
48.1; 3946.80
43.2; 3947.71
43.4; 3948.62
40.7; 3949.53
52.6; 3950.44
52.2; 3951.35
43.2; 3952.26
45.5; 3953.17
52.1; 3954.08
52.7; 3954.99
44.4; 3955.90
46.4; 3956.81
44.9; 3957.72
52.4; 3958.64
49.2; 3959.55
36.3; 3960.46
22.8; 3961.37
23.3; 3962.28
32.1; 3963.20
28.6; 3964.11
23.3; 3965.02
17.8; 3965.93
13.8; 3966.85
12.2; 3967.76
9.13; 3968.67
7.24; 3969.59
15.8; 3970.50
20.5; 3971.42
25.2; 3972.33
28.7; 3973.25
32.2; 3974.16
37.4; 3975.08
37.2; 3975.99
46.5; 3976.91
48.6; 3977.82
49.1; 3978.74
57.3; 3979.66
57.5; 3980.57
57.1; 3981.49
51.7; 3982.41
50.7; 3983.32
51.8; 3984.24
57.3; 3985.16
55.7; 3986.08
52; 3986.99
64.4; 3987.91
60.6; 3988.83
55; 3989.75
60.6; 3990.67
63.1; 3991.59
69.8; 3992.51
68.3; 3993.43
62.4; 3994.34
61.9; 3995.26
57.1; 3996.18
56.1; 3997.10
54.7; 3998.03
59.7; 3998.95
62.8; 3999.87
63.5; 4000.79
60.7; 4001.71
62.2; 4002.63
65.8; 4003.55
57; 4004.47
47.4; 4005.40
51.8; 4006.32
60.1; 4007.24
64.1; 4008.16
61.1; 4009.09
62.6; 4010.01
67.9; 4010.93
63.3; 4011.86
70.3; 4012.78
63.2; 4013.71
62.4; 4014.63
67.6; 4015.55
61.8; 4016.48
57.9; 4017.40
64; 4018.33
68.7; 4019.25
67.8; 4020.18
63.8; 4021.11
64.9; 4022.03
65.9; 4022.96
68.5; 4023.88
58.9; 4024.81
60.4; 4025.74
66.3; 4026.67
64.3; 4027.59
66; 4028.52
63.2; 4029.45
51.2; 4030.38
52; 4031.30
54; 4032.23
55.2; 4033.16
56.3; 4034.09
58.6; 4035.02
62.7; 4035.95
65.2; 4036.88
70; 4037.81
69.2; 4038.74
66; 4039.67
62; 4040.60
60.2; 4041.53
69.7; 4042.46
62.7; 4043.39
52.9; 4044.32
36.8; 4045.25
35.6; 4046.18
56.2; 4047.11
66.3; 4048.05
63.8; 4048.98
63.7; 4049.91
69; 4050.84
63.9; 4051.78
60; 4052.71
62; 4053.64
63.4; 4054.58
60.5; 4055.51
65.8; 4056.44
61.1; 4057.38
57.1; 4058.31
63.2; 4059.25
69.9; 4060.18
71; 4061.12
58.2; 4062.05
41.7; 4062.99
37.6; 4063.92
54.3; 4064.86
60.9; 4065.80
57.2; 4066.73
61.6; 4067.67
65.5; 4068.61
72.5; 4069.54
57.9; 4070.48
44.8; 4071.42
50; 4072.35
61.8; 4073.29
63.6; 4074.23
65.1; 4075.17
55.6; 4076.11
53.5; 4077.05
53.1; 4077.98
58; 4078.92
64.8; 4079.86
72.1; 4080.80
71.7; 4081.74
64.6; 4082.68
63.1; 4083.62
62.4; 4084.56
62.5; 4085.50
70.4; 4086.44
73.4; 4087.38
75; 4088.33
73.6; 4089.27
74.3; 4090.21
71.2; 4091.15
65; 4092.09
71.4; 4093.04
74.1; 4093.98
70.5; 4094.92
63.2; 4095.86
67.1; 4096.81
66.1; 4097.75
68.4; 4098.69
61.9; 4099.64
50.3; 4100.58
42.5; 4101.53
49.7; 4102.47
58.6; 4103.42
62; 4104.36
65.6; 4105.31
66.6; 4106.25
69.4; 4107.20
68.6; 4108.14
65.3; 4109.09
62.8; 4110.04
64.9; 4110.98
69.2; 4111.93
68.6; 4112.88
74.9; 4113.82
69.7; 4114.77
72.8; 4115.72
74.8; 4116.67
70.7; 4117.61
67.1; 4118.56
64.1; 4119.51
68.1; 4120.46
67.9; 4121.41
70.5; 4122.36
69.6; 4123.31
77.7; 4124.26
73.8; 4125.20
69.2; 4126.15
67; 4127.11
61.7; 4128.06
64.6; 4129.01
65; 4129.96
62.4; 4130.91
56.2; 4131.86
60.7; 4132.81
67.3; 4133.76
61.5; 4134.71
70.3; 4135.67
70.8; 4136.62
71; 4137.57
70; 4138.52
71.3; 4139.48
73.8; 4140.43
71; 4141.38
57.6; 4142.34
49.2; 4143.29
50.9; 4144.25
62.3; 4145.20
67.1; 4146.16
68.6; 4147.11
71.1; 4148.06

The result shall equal 1.8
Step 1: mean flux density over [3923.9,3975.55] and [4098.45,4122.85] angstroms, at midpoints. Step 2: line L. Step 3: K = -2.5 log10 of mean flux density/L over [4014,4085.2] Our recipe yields -0.19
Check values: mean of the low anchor 29.7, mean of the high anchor 65.1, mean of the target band 60.8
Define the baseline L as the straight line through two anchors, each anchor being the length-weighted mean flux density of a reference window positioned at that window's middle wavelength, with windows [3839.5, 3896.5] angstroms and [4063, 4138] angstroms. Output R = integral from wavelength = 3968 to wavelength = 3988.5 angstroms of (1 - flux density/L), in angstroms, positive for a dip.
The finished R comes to 4.0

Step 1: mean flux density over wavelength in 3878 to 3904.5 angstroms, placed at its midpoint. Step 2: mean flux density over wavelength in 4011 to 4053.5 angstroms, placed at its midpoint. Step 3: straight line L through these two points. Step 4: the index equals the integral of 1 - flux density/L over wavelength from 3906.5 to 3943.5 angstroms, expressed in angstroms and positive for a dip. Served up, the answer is 9.5 angstroms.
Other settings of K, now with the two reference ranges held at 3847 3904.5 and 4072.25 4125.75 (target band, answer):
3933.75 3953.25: 0.434 mag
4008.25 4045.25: -0.089 mag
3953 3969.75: 0.463 mag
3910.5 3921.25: -0.049 mag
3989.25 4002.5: -0.134 mag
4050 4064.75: 0.016 mag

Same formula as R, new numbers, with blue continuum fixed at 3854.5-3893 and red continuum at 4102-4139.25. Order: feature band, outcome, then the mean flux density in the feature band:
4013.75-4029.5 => -2.51 angstroms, 64.3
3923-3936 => 6.94 angstroms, 20.7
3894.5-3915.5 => -1.50 angstroms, 44.9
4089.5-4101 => -0.57 angstroms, 67.2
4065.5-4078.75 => 0.55 angstroms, 58.8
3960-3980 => 8.60 angstroms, 28.3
